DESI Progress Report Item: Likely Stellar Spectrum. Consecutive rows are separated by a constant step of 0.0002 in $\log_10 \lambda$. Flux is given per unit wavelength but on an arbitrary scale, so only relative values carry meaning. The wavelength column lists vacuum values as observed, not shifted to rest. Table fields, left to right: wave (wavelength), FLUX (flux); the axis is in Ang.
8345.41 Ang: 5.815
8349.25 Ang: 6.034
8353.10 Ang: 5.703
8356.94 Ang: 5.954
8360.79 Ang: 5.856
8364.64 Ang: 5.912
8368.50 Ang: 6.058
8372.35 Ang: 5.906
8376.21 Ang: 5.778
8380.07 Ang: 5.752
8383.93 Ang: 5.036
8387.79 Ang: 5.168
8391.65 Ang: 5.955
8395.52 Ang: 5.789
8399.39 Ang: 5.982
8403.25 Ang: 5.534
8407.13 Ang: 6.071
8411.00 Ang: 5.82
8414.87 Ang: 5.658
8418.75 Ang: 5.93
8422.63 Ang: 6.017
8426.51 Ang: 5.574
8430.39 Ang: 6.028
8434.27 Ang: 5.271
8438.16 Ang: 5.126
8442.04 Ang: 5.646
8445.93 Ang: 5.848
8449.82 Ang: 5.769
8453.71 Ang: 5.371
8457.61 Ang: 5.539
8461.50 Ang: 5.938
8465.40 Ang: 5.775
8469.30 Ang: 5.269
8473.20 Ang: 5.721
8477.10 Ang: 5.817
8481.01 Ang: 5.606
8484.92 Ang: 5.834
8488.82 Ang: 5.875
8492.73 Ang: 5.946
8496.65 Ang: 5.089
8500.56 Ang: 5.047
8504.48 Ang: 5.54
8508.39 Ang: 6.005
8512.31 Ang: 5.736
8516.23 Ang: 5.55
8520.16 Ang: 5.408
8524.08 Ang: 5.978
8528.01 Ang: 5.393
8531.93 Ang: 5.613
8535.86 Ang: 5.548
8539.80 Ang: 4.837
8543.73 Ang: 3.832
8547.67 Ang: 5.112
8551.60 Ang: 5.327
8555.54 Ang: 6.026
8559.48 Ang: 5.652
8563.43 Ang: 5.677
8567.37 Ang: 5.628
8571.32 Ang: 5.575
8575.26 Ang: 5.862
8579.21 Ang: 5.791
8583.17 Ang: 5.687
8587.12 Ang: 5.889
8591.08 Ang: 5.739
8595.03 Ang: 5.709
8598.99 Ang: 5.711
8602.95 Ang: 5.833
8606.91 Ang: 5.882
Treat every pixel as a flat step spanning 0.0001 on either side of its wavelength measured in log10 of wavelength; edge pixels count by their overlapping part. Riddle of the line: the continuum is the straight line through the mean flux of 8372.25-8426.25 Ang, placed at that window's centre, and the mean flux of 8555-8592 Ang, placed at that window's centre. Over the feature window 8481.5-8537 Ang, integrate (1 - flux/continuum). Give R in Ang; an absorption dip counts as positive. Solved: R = 1.2 Ang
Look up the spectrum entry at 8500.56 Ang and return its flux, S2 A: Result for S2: 5.047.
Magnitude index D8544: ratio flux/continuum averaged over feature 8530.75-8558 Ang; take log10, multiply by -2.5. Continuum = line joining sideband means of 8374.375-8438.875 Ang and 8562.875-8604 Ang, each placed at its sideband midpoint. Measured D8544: 0.11 mag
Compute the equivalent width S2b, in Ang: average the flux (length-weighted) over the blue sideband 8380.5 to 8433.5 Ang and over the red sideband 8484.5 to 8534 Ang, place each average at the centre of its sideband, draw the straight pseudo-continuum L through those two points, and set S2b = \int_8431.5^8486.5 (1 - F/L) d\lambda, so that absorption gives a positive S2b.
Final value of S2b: 0.5 Ang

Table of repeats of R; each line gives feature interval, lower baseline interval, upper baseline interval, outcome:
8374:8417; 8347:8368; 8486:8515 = 1.0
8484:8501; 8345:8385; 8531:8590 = 0.0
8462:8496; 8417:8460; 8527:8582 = -0.9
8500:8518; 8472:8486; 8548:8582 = 0.3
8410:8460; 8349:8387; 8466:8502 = 0.1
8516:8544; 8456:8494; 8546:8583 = 1.6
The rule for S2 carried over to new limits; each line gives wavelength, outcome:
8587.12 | 5.889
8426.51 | 5.574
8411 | 5.82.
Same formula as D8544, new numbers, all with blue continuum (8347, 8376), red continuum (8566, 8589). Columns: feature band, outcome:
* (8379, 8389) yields 0.12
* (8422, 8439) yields 0.05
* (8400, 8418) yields 0.01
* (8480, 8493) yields 0.00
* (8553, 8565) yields 0.00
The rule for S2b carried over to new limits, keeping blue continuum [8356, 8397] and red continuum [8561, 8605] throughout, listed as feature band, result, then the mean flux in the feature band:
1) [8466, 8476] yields 0.3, 5.56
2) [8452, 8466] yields 0.2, 5.65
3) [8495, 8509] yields 0.9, 5.37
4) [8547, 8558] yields 0.4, 5.54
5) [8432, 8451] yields 0.7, 5.53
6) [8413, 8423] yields -0.2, 5.84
